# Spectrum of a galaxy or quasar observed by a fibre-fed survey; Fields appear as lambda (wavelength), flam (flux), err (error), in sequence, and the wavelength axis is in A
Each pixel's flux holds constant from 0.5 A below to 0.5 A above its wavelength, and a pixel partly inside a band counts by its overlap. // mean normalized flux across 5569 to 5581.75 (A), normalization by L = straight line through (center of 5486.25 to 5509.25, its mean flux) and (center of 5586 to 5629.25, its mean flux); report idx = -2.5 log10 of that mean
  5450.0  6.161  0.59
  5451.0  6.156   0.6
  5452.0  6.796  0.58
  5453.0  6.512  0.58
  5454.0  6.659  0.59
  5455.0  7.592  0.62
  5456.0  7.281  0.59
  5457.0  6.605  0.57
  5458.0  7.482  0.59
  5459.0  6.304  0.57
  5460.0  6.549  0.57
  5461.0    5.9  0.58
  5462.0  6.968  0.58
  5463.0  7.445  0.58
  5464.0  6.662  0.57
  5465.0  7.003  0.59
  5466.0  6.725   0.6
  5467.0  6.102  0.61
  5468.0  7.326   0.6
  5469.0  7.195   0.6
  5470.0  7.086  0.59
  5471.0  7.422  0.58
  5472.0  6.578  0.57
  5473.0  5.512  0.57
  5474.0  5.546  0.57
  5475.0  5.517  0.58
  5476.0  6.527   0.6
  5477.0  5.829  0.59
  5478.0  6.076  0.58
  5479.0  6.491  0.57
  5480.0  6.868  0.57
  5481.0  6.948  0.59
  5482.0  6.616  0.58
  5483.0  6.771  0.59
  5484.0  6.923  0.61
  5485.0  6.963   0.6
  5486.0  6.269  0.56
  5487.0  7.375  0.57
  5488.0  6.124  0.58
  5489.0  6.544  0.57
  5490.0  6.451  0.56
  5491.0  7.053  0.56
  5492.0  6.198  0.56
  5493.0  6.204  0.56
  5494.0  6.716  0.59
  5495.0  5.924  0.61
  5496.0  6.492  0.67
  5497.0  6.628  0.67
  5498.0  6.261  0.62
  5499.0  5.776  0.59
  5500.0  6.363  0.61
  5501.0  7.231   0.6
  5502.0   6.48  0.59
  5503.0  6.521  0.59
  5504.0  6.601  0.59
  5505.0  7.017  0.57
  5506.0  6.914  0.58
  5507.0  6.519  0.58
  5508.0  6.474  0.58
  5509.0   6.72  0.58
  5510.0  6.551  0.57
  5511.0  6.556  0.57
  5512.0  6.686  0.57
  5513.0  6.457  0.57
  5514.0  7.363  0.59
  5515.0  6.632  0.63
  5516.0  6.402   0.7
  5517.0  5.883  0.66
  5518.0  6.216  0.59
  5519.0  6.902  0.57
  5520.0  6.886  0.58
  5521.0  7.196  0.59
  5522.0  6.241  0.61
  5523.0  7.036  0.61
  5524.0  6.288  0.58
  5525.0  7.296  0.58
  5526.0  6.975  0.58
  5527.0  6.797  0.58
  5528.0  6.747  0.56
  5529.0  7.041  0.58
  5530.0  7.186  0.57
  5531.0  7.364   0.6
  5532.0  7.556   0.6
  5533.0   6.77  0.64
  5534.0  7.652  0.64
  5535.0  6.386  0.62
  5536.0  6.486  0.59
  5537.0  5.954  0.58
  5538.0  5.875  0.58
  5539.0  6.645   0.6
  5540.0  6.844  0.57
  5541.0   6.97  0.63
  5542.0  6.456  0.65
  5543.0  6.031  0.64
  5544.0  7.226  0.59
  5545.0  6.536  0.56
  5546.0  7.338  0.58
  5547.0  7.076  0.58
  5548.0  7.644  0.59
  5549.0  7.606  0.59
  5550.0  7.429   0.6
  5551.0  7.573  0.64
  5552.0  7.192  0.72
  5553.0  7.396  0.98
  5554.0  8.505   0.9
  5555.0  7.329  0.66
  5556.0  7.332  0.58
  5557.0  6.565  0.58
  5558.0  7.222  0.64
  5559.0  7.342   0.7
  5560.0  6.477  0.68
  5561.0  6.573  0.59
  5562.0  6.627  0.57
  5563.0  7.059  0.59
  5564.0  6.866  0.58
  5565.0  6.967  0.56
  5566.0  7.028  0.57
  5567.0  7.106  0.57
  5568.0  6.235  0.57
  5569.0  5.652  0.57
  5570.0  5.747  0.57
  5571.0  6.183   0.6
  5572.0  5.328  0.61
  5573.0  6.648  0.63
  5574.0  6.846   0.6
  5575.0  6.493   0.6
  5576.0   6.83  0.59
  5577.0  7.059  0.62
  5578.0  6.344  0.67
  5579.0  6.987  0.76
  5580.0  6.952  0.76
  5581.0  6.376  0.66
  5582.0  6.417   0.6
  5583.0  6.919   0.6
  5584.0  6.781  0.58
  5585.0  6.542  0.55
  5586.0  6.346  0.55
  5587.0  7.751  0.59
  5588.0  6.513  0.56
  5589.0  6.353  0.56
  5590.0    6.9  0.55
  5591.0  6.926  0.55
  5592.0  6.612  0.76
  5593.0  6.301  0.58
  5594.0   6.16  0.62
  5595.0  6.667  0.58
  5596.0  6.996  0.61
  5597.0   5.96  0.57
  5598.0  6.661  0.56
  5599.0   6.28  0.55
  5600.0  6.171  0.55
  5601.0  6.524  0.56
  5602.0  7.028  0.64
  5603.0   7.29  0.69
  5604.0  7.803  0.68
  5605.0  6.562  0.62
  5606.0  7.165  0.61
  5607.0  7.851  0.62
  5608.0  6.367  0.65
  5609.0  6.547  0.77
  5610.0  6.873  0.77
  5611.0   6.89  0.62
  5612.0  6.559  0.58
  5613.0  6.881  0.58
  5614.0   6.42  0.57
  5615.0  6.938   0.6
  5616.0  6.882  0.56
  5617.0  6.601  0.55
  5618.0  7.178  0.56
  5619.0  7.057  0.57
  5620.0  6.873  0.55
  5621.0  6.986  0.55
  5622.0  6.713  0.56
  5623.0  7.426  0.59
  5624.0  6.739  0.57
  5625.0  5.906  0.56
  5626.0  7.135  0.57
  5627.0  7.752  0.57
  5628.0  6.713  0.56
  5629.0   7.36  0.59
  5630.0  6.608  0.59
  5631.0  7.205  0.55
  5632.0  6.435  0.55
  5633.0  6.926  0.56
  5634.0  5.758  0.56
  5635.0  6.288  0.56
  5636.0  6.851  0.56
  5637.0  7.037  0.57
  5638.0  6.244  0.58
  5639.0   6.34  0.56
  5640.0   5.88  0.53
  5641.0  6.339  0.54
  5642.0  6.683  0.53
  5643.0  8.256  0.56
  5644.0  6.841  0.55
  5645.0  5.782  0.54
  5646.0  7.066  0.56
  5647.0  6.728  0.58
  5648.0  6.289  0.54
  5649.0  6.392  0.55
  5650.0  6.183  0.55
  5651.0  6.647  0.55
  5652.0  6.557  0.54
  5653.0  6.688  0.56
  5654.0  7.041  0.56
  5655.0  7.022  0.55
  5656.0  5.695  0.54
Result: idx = 0.05 mag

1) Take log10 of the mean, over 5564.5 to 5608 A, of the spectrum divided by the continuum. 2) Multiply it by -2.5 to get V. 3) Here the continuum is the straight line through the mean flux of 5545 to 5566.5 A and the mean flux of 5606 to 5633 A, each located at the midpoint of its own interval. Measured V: 0.06 mag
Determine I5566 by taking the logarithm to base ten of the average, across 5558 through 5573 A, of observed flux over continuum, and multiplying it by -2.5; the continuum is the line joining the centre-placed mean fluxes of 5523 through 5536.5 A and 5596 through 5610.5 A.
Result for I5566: 0.056 mag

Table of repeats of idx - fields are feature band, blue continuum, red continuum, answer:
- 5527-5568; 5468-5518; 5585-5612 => -0.05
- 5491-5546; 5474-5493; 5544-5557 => 0.05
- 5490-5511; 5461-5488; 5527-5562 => 0.04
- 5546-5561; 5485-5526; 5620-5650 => -0.10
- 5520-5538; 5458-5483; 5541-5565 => 0.01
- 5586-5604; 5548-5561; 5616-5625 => 0.06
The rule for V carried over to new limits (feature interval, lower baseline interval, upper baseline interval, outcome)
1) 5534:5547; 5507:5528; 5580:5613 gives 0.01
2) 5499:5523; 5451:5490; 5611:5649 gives 0.01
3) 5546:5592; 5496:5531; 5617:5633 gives -0.01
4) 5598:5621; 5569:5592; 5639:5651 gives -0.04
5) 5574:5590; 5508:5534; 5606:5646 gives 0.01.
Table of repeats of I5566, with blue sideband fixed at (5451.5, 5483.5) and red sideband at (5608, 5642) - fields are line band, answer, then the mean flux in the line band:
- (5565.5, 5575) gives 0.06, 6.32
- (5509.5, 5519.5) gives 0.02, 6.56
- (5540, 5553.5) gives -0.06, 7.1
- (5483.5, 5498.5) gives 0.02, 6.54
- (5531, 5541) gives -0.01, 6.73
